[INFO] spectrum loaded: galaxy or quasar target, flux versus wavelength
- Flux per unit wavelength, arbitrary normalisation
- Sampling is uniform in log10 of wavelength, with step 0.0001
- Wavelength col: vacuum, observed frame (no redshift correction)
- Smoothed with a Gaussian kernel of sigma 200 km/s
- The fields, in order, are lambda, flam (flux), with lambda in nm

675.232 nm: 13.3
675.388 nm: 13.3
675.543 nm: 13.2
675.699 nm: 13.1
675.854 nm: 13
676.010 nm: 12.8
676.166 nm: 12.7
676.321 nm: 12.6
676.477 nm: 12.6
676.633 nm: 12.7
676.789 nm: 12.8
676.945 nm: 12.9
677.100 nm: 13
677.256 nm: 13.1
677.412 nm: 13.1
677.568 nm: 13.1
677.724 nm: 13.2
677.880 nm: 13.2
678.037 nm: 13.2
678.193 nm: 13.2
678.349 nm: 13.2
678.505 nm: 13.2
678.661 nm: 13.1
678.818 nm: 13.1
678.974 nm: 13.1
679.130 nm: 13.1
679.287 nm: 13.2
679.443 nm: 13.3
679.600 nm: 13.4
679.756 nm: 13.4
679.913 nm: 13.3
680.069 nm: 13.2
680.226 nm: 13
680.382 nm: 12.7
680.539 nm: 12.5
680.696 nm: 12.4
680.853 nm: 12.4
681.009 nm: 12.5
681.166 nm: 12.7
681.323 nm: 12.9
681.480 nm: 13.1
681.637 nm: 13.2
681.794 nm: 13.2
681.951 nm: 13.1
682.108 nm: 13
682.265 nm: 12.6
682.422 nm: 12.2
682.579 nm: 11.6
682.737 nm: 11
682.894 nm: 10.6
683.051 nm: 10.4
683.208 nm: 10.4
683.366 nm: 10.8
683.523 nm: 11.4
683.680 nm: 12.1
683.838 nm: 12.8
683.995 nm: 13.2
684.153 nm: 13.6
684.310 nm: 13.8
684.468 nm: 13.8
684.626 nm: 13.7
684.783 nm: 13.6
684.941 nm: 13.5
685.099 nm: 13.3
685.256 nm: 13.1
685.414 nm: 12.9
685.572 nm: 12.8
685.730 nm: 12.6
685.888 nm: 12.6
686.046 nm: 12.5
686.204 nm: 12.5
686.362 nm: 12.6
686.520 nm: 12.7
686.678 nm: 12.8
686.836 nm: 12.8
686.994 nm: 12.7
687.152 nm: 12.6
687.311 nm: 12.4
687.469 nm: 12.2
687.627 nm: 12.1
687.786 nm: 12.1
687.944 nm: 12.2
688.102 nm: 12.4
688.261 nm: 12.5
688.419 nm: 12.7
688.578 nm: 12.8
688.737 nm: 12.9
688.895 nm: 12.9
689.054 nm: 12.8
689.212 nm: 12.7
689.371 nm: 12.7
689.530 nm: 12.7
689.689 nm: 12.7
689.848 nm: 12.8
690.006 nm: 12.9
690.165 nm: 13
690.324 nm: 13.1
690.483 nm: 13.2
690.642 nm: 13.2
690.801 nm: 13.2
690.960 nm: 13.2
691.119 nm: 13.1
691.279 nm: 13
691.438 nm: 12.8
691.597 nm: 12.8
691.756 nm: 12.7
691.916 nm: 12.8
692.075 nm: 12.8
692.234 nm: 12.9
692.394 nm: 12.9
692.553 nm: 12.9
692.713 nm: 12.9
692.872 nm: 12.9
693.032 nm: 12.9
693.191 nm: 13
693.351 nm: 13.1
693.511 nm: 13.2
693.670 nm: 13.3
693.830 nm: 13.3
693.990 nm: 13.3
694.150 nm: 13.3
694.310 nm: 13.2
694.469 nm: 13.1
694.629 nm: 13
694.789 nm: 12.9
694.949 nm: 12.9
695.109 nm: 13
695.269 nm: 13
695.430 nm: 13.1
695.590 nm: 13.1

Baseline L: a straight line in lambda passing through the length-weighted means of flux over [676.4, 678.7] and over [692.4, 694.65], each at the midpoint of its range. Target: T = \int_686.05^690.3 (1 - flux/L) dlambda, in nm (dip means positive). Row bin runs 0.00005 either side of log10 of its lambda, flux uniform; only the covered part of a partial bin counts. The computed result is 0.15 nm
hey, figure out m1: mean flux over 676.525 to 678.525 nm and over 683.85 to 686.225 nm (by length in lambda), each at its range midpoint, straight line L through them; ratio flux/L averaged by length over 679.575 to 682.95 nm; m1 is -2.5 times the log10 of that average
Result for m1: 0.040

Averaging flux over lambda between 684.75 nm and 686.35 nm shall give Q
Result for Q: 12.9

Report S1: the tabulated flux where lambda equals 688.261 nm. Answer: 12.5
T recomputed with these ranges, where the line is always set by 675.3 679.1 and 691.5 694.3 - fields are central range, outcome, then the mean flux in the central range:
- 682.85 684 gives 0.14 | 11.4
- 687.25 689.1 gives 0.07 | 12.5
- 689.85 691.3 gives -0.01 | 13.1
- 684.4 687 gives 0.01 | 13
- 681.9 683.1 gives 0.11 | 11.8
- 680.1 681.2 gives 0.03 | 12.6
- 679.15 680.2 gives -0.02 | 13.3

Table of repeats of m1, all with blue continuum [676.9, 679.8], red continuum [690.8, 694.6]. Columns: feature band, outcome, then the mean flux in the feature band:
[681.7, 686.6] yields 0.050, 12.5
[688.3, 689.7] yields 0.025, 12.8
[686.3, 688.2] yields 0.052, 12.5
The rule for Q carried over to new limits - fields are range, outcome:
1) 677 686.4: 12.8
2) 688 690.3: 12.8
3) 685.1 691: 12.7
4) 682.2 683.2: 11.3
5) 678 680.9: 13.1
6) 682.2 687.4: 12.5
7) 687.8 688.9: 12.6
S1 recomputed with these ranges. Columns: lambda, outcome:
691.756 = 12.7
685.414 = 12.9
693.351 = 13.1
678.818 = 13.1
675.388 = 13.3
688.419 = 12.7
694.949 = 12.9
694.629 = 13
